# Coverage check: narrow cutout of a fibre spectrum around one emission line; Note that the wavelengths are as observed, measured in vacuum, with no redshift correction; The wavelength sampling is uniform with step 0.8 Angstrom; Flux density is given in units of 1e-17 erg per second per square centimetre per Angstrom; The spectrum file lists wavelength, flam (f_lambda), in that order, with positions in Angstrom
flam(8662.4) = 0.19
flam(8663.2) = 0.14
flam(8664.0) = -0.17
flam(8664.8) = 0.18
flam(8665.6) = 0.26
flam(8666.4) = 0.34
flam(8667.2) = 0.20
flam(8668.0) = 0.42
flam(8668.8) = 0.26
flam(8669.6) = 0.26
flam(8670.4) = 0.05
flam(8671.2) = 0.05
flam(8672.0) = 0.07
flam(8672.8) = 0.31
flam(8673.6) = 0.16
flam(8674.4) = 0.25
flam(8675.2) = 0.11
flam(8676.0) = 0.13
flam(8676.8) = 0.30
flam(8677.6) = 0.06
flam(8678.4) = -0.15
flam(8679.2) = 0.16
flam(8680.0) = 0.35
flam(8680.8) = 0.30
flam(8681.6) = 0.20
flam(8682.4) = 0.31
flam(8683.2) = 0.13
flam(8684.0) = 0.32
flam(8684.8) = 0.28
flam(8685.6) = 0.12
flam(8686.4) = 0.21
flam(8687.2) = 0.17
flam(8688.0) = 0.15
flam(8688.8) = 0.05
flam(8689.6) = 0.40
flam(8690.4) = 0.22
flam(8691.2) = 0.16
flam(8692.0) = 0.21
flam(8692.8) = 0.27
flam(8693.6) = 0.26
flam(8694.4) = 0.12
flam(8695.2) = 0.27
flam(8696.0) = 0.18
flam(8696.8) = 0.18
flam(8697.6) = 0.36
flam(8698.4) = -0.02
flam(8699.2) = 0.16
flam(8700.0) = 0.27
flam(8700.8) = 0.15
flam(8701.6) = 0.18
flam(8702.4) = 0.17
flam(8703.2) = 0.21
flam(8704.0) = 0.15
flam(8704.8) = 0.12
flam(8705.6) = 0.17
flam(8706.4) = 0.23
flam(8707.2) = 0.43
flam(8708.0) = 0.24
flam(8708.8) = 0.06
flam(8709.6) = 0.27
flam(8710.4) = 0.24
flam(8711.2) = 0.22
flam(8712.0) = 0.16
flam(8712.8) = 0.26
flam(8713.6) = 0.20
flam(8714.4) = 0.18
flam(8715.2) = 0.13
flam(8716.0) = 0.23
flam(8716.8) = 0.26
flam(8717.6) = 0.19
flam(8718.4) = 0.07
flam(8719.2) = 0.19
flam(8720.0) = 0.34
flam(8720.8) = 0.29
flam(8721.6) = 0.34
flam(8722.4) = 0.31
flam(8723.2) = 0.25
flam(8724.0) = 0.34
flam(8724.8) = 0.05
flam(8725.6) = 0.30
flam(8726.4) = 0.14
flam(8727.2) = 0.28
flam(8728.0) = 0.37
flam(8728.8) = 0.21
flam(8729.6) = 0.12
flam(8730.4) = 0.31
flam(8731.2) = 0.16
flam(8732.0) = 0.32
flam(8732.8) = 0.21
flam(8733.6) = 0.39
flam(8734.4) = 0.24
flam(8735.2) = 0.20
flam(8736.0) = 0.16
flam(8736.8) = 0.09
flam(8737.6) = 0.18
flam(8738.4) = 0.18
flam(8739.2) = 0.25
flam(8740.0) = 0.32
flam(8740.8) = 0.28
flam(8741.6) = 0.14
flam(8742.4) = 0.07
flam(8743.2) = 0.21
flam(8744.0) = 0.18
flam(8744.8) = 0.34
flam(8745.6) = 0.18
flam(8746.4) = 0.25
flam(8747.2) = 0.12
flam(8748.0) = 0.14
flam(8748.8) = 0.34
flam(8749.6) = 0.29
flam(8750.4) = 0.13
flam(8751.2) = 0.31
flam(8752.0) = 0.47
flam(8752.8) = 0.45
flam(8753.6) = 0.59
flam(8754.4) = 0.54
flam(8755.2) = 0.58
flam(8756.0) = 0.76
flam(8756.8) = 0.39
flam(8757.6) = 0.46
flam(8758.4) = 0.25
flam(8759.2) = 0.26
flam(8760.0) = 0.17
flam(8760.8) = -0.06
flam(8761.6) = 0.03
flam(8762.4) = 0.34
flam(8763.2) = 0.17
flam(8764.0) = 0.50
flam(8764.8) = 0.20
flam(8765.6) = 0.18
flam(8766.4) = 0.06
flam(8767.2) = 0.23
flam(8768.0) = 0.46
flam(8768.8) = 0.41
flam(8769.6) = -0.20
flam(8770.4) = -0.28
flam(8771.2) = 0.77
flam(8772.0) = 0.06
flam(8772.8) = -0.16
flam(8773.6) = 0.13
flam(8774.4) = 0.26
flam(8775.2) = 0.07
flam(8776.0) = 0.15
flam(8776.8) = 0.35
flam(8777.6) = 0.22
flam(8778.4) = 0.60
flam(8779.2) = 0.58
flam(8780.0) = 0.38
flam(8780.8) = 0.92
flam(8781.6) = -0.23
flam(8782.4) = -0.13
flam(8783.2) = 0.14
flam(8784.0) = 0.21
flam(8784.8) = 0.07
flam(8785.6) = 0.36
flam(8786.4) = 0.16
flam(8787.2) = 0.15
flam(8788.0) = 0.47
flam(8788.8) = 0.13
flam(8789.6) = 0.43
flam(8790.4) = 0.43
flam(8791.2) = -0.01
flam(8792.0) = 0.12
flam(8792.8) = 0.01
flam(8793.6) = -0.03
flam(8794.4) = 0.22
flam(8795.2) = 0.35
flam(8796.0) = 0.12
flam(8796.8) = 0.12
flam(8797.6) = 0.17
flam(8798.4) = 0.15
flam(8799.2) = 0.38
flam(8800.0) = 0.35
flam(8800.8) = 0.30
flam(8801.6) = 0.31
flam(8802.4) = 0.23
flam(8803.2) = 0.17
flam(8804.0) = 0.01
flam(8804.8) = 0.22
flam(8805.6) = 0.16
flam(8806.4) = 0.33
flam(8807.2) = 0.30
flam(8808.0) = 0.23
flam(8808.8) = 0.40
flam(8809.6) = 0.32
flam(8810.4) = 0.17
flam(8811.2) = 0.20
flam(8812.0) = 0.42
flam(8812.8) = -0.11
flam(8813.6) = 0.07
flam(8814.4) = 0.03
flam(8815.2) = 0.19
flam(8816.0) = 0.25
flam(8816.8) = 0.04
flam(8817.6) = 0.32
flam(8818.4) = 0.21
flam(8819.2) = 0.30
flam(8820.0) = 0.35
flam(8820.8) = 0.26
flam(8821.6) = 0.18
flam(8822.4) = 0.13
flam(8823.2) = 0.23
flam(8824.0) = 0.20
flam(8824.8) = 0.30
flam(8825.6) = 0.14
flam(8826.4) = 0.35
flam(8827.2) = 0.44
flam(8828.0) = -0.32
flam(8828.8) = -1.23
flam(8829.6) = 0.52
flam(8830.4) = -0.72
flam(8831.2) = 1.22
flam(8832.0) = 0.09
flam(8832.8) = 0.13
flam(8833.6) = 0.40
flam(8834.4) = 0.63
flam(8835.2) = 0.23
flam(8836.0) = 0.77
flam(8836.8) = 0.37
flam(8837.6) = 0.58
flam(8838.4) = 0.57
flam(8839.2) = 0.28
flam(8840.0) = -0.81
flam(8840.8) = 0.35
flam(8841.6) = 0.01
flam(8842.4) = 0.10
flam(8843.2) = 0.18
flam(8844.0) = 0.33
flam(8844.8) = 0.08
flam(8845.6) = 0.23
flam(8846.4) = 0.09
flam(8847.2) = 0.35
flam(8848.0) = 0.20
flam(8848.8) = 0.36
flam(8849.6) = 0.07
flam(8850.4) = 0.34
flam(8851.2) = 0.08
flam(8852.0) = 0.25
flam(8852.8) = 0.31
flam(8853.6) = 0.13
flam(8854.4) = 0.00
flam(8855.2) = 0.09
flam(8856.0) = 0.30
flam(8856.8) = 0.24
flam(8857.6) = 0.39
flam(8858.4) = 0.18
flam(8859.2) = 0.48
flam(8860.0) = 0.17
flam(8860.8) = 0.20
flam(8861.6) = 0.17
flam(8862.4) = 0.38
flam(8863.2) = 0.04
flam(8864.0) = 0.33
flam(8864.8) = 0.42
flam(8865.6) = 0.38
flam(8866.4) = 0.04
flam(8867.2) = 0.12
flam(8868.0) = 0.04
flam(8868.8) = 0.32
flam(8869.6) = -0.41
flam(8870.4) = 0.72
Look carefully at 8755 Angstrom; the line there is Hgamma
